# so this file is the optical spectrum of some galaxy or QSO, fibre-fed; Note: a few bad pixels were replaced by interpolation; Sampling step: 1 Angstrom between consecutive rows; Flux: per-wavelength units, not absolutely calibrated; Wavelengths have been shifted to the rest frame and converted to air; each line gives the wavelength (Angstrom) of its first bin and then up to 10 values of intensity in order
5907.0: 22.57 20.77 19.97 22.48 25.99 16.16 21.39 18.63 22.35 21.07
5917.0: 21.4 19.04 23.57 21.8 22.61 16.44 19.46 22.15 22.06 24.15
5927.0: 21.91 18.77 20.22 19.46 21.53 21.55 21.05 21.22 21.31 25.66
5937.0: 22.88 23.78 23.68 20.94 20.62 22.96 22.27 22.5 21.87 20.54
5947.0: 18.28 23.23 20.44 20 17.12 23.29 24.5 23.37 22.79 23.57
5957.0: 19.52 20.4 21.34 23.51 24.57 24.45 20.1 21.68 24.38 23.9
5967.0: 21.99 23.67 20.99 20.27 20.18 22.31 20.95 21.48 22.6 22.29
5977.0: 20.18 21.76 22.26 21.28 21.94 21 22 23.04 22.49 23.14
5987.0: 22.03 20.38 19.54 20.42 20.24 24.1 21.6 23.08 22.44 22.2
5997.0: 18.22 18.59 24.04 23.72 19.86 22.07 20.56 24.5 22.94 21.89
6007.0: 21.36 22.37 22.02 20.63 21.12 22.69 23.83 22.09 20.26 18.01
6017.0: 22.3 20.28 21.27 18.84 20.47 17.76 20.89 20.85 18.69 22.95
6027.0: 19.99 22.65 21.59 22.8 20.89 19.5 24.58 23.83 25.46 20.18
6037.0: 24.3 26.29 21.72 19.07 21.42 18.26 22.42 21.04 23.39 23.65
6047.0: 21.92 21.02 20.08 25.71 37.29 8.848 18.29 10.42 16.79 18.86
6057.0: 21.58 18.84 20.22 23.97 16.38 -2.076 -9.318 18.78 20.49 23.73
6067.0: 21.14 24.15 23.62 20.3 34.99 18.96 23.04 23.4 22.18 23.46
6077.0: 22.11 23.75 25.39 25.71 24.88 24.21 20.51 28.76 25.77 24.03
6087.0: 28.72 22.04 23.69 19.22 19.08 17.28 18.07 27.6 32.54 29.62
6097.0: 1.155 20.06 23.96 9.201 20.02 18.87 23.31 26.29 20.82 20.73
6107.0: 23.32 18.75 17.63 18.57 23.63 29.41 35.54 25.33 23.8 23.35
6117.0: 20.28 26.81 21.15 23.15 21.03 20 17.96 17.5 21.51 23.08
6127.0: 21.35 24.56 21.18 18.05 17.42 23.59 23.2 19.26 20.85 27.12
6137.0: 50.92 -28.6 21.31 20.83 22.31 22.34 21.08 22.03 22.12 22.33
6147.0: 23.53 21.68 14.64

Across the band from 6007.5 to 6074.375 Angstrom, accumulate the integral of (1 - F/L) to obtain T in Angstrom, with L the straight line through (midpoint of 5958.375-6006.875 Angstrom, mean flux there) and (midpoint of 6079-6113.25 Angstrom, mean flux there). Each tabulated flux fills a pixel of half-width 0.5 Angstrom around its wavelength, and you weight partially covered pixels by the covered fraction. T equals 4.6 Angstrom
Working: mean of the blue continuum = 21.9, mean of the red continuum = 22.4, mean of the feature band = 20.6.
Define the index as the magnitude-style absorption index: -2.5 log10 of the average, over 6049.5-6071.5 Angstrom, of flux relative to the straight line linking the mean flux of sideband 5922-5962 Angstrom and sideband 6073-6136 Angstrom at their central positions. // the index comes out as 0.18 mag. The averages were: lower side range 21.7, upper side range 22.3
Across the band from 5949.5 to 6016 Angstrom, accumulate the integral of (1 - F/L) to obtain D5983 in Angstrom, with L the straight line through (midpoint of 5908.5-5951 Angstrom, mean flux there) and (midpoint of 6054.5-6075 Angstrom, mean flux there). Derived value -4.7 Angstrom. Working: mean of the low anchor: 21.3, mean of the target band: 21.8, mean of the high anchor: 19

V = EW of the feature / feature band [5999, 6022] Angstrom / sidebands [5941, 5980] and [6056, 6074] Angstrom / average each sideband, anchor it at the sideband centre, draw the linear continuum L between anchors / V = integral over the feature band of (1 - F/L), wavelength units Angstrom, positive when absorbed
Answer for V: -1.2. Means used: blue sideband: 21.9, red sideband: 18.9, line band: 21.5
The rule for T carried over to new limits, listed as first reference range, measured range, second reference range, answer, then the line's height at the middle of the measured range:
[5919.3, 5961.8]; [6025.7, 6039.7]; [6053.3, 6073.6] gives -2.53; 19.1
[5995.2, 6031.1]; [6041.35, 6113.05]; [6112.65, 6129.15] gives 3.16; 22.1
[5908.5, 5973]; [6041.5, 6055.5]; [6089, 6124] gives 0.65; 21.7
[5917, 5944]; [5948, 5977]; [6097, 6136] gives -0.54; 21.6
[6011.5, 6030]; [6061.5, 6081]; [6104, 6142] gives 0.86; 21.3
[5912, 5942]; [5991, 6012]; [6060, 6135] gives -0.42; 21.4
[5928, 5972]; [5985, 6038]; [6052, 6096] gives -0.37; 21.4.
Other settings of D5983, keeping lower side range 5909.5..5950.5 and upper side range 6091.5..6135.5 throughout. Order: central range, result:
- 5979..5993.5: -0.14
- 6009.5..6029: 0.60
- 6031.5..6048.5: -0.56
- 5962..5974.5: -0.28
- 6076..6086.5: -1.41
